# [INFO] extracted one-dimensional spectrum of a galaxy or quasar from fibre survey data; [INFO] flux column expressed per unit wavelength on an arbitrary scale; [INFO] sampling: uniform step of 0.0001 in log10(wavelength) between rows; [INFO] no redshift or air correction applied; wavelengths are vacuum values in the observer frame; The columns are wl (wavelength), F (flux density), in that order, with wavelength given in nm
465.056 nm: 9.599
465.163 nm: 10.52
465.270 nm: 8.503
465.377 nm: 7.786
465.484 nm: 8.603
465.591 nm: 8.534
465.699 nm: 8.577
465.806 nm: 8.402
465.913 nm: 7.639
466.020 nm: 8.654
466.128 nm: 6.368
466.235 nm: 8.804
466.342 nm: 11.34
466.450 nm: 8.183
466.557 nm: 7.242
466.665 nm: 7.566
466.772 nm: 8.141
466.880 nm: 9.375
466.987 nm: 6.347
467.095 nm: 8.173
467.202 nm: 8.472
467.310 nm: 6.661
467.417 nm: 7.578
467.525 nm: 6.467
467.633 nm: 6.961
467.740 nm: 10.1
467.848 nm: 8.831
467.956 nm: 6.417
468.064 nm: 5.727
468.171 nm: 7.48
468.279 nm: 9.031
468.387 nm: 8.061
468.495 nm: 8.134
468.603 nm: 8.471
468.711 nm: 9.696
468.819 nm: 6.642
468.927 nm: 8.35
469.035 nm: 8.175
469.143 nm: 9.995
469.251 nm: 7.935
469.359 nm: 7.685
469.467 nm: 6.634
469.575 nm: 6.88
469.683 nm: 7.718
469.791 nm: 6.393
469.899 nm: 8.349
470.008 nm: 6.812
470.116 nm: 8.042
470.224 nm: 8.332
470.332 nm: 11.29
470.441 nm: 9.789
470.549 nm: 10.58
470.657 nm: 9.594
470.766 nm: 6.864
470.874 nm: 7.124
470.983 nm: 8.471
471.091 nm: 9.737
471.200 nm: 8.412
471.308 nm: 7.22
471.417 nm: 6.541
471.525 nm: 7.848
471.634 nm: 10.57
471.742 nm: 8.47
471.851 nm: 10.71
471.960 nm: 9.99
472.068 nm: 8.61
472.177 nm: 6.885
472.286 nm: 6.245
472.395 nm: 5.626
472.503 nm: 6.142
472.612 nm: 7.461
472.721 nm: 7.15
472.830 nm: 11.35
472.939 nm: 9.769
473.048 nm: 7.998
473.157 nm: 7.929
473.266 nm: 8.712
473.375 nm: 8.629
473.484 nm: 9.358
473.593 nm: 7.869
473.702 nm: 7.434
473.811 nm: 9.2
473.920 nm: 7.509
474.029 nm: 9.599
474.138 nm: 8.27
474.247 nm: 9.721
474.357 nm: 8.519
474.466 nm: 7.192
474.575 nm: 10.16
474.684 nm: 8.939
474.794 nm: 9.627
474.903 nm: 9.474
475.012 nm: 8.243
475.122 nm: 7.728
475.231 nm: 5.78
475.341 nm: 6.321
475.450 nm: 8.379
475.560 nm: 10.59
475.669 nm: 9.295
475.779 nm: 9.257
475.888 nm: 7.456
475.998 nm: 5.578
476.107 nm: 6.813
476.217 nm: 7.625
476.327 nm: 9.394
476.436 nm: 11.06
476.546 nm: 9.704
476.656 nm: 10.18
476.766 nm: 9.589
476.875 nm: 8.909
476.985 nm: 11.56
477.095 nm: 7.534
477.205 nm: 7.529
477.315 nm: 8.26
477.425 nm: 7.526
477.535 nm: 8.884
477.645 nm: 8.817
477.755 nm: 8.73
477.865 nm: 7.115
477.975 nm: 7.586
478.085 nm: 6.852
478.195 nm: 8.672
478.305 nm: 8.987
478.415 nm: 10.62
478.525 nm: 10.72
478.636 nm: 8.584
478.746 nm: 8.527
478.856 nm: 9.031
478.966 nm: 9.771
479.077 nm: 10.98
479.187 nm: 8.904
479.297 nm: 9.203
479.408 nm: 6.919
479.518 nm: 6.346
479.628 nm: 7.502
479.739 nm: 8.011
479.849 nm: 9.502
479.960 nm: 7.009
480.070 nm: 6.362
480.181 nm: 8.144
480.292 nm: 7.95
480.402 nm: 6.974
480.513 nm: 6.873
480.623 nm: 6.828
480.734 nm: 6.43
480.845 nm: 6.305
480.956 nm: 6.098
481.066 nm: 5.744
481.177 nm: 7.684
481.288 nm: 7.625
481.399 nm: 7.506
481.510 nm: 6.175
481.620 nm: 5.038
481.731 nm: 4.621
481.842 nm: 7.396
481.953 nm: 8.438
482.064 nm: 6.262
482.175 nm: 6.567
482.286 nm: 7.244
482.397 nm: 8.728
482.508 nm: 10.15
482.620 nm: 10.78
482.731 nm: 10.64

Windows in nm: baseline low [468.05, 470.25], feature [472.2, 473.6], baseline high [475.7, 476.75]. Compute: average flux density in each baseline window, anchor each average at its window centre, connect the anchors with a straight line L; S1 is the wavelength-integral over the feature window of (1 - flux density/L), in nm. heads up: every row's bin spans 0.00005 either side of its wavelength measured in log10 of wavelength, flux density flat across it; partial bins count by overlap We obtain 0.05 nm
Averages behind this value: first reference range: 7.87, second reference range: 8.61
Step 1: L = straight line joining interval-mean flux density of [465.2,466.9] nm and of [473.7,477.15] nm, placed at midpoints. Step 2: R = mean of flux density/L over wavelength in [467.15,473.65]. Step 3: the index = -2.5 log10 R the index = 0.05 mag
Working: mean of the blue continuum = 8.36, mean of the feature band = 8.15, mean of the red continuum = 8.66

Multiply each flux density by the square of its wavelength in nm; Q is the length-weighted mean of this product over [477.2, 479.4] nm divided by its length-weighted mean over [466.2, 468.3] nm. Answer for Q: 1.16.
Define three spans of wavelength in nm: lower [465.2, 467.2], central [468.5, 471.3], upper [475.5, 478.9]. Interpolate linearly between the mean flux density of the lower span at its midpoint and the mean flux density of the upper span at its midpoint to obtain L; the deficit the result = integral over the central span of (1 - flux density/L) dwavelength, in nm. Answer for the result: 0.04 nm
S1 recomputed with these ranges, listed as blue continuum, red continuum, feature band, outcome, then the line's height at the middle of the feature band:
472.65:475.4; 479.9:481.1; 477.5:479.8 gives -0.41 nm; 7.3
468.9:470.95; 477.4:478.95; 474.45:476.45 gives 0.05 nm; 8.53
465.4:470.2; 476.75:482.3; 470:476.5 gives -0.44 nm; 7.9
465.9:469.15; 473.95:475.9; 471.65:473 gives 0.02 nm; 8.39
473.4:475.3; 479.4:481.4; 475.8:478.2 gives -0.16 nm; 7.9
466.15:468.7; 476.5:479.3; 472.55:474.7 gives -0.02 nm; 8.56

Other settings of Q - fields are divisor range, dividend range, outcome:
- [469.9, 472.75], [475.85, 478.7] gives 1.07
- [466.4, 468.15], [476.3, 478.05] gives 1.21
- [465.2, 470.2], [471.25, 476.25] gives 1.06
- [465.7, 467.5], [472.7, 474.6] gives 1.11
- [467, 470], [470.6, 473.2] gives 1.07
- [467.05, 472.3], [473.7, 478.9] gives 1.09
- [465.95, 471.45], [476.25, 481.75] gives 1.05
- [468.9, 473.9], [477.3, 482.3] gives 0.97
